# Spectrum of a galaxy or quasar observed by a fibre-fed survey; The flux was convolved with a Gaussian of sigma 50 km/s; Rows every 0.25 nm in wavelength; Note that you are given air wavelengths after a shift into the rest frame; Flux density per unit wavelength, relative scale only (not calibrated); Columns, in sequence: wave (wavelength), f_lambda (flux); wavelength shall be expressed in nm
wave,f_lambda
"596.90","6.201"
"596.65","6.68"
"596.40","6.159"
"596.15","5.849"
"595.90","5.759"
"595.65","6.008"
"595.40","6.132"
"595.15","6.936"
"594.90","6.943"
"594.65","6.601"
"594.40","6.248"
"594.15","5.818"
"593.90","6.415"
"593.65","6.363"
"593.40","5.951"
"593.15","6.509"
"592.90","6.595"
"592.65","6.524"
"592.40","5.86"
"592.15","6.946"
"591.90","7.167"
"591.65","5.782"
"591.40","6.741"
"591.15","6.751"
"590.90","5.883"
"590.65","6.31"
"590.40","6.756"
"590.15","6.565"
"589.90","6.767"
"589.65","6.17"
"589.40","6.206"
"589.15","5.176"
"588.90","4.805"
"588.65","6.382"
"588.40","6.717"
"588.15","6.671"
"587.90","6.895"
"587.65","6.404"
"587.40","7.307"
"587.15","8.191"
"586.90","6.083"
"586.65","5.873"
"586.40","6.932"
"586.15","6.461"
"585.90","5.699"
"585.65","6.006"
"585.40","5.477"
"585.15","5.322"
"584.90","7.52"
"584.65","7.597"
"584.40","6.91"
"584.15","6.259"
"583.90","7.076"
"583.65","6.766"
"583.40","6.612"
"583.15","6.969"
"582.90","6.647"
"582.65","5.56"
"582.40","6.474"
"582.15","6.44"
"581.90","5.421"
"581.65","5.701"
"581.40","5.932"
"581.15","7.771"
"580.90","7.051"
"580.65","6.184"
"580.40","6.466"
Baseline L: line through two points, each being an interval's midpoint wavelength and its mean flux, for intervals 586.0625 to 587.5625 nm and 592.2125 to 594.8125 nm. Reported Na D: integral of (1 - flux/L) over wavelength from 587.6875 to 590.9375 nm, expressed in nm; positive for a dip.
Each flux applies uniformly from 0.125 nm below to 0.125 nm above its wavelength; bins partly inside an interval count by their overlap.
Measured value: 0.17 nm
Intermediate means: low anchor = 6.81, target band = 6.27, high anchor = 6.31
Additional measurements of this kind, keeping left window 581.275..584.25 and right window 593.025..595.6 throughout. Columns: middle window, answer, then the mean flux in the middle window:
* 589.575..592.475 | -0.058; 6.49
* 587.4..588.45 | -0.066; 6.74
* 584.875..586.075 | 0.083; 5.9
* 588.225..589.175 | 0.071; 5.88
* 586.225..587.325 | -0.076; 6.78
